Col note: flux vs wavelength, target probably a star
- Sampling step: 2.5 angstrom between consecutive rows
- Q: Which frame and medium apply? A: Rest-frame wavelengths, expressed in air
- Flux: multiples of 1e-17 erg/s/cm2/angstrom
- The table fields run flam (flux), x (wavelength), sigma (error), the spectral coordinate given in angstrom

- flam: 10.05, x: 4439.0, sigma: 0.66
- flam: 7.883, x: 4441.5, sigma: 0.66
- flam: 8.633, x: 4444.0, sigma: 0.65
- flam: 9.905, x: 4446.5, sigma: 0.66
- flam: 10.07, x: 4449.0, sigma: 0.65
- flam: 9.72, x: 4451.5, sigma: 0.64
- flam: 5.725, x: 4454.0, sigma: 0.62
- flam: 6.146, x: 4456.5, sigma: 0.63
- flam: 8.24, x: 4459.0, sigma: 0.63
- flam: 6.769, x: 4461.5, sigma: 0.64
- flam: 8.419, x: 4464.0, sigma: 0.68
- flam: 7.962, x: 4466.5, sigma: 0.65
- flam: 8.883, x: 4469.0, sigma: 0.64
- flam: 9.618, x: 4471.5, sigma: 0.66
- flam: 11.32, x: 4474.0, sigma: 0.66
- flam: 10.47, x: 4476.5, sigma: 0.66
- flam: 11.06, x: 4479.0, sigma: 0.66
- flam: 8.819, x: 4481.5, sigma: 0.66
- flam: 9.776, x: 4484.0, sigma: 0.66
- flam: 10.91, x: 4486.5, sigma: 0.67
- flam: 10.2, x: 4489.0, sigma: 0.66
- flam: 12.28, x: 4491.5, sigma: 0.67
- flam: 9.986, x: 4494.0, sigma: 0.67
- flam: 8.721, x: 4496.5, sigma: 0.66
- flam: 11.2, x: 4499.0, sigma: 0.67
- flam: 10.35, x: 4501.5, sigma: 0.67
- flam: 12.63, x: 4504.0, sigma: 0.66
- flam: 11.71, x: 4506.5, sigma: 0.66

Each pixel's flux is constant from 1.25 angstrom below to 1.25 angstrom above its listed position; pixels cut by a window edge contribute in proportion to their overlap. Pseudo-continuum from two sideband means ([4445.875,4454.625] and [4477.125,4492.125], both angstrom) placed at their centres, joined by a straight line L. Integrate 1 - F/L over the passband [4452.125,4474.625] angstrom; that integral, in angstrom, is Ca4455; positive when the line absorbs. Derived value 3.5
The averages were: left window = 9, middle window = 8.08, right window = 10.4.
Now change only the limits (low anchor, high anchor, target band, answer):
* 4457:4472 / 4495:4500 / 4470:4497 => -3.50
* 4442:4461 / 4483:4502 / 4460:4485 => 0.29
